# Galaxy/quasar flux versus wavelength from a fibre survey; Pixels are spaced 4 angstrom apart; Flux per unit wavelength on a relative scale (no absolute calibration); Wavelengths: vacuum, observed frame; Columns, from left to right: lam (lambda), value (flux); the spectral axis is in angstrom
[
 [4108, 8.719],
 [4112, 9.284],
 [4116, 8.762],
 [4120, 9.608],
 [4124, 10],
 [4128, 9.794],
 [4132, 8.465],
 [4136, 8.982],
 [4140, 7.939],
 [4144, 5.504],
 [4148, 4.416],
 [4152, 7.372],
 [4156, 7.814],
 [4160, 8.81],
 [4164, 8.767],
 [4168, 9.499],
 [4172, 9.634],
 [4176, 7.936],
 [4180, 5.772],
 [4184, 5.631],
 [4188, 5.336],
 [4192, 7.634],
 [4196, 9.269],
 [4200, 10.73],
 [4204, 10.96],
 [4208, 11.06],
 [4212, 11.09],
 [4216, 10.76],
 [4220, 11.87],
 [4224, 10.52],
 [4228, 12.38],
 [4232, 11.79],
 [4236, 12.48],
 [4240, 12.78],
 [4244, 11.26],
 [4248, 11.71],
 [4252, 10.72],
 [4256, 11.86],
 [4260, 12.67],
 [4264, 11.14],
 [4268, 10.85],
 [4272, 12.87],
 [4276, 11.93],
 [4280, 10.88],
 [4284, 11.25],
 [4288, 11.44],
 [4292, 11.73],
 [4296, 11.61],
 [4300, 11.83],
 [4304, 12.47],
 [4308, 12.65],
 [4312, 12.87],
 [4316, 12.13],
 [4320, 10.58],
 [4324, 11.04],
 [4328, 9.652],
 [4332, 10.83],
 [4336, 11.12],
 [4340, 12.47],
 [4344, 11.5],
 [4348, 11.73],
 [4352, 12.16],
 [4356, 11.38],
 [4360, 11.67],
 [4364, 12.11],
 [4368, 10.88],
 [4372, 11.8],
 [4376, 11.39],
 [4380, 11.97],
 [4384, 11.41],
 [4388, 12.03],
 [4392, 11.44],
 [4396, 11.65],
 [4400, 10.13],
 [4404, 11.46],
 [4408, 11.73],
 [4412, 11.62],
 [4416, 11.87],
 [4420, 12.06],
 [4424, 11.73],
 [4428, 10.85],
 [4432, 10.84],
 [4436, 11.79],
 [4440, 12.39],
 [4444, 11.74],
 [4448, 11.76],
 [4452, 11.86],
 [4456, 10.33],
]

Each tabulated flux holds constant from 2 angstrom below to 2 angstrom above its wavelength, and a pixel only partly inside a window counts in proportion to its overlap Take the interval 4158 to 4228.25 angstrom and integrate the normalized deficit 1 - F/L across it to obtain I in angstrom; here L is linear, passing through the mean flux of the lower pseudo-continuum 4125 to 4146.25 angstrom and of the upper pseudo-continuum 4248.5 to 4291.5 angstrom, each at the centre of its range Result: 3.14 angstrom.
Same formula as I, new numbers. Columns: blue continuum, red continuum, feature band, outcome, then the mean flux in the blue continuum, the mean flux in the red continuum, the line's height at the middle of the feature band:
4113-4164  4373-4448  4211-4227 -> -3.4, 8.17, 11.6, 9.18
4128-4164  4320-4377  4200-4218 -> -4.4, 7.62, 11.4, 8.79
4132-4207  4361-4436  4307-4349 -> -4.3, 7.95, 11.5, 10.4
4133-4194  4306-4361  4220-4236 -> -4.8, 7.42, 11.6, 8.99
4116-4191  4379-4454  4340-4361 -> -2.2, 7.87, 11.6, 10.7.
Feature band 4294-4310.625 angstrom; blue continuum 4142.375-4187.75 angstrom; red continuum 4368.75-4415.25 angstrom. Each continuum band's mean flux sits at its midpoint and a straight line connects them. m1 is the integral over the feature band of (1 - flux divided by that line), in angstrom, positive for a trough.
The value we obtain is -3.9 angstrom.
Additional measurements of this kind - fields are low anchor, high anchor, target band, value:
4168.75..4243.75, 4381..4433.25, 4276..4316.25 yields -4.85 angstrom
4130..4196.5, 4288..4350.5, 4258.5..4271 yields -1.75 angstrom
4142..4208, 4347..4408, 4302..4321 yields -3.41 angstrom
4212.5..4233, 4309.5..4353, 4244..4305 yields -1.06 angstrom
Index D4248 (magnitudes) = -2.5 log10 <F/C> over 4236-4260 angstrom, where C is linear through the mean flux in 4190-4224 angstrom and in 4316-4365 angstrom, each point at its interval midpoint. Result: -0.11 mag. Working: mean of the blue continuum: 10.4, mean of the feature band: 11.8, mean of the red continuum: 11.4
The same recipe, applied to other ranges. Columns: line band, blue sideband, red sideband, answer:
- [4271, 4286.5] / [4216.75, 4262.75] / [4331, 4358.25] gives 0.01 mag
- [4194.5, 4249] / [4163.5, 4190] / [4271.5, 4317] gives -0.23 mag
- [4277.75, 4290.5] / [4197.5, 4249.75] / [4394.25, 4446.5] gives 0.03 mag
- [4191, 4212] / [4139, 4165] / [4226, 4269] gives -0.06 mag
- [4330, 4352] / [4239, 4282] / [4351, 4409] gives 0.00 mag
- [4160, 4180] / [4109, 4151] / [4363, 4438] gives 0.01 mag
